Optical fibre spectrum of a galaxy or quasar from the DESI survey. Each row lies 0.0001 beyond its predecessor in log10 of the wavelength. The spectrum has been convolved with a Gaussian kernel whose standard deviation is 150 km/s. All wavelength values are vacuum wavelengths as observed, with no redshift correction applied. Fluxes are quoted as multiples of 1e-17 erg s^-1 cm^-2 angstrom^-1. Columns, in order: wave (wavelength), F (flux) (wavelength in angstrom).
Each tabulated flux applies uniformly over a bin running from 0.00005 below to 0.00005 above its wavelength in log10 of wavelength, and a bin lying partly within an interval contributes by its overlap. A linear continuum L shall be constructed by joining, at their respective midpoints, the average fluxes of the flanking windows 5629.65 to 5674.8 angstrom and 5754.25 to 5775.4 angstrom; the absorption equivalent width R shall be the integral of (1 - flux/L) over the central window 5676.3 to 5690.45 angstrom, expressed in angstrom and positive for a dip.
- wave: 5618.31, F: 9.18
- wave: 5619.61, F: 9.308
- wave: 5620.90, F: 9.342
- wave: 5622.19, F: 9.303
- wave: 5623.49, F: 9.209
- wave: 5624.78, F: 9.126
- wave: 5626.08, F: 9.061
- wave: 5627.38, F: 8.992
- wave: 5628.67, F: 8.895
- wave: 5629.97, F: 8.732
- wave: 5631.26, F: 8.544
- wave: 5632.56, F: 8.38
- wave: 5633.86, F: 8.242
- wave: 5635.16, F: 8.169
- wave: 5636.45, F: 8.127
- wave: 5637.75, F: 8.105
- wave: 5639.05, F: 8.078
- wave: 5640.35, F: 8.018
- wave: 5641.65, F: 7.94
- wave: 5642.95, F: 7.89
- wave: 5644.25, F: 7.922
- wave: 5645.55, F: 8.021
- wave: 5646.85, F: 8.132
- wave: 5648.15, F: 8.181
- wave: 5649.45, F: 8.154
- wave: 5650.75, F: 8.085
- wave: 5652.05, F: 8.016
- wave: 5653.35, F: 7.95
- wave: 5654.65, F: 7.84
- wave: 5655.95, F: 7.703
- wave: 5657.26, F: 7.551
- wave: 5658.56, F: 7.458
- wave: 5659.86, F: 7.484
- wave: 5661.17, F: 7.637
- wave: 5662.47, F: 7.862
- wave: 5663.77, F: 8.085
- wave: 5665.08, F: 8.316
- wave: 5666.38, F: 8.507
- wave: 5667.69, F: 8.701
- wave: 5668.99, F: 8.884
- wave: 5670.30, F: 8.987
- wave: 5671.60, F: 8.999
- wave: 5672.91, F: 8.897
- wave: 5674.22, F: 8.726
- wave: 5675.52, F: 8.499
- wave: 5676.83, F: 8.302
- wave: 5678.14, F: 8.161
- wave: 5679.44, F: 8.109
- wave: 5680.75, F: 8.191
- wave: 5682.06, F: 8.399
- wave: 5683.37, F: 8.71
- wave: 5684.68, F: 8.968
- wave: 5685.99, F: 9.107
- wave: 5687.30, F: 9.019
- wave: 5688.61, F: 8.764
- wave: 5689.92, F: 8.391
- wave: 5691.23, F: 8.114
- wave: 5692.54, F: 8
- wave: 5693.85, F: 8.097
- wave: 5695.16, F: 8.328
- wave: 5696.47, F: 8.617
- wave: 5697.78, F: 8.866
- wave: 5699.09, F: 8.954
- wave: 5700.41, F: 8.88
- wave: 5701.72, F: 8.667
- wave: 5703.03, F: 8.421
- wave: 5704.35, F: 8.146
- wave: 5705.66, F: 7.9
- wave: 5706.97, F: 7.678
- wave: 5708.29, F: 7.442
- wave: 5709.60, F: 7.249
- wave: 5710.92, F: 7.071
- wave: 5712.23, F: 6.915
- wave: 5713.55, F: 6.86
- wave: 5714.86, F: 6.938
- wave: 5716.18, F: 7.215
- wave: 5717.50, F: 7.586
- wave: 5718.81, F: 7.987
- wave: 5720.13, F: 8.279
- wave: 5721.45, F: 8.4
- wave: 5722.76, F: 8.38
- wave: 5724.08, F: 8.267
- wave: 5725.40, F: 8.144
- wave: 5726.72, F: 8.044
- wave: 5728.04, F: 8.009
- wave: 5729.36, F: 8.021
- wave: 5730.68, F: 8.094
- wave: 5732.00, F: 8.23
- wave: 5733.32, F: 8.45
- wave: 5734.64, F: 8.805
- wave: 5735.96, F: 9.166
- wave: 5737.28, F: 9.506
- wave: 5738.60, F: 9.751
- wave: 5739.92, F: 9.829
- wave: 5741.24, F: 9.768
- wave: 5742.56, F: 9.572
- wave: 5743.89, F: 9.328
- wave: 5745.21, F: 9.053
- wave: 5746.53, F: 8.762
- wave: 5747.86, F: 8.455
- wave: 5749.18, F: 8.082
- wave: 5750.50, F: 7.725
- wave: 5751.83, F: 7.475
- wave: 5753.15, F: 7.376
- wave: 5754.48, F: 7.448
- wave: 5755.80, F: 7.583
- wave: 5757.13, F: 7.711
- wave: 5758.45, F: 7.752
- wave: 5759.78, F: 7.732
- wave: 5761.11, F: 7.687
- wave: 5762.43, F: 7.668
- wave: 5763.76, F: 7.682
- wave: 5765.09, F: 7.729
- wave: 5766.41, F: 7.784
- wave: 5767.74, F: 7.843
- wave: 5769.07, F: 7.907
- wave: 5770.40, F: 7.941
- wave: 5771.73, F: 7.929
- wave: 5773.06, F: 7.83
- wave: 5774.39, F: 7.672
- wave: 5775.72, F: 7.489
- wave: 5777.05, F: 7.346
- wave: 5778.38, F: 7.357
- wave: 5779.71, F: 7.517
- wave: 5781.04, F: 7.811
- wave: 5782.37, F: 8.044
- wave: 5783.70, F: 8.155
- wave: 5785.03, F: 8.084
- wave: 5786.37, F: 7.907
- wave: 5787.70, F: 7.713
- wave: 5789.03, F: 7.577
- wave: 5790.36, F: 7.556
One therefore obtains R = -0.89 angstrom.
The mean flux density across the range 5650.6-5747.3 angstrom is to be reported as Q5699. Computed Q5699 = 8.33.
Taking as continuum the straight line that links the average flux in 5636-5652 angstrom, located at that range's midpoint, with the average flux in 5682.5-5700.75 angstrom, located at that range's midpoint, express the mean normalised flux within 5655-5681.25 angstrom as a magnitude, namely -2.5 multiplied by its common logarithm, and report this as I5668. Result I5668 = 0.01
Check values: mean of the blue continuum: 8.05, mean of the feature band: 8.25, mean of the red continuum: 8.62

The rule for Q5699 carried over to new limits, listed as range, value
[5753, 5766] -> 7.65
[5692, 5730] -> 7.98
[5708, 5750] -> 8.31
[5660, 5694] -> 8.47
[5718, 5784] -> 8.17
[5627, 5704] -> 8.33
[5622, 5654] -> 8.36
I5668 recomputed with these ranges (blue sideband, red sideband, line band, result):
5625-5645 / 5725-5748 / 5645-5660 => 0.072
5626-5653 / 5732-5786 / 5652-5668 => 0.044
